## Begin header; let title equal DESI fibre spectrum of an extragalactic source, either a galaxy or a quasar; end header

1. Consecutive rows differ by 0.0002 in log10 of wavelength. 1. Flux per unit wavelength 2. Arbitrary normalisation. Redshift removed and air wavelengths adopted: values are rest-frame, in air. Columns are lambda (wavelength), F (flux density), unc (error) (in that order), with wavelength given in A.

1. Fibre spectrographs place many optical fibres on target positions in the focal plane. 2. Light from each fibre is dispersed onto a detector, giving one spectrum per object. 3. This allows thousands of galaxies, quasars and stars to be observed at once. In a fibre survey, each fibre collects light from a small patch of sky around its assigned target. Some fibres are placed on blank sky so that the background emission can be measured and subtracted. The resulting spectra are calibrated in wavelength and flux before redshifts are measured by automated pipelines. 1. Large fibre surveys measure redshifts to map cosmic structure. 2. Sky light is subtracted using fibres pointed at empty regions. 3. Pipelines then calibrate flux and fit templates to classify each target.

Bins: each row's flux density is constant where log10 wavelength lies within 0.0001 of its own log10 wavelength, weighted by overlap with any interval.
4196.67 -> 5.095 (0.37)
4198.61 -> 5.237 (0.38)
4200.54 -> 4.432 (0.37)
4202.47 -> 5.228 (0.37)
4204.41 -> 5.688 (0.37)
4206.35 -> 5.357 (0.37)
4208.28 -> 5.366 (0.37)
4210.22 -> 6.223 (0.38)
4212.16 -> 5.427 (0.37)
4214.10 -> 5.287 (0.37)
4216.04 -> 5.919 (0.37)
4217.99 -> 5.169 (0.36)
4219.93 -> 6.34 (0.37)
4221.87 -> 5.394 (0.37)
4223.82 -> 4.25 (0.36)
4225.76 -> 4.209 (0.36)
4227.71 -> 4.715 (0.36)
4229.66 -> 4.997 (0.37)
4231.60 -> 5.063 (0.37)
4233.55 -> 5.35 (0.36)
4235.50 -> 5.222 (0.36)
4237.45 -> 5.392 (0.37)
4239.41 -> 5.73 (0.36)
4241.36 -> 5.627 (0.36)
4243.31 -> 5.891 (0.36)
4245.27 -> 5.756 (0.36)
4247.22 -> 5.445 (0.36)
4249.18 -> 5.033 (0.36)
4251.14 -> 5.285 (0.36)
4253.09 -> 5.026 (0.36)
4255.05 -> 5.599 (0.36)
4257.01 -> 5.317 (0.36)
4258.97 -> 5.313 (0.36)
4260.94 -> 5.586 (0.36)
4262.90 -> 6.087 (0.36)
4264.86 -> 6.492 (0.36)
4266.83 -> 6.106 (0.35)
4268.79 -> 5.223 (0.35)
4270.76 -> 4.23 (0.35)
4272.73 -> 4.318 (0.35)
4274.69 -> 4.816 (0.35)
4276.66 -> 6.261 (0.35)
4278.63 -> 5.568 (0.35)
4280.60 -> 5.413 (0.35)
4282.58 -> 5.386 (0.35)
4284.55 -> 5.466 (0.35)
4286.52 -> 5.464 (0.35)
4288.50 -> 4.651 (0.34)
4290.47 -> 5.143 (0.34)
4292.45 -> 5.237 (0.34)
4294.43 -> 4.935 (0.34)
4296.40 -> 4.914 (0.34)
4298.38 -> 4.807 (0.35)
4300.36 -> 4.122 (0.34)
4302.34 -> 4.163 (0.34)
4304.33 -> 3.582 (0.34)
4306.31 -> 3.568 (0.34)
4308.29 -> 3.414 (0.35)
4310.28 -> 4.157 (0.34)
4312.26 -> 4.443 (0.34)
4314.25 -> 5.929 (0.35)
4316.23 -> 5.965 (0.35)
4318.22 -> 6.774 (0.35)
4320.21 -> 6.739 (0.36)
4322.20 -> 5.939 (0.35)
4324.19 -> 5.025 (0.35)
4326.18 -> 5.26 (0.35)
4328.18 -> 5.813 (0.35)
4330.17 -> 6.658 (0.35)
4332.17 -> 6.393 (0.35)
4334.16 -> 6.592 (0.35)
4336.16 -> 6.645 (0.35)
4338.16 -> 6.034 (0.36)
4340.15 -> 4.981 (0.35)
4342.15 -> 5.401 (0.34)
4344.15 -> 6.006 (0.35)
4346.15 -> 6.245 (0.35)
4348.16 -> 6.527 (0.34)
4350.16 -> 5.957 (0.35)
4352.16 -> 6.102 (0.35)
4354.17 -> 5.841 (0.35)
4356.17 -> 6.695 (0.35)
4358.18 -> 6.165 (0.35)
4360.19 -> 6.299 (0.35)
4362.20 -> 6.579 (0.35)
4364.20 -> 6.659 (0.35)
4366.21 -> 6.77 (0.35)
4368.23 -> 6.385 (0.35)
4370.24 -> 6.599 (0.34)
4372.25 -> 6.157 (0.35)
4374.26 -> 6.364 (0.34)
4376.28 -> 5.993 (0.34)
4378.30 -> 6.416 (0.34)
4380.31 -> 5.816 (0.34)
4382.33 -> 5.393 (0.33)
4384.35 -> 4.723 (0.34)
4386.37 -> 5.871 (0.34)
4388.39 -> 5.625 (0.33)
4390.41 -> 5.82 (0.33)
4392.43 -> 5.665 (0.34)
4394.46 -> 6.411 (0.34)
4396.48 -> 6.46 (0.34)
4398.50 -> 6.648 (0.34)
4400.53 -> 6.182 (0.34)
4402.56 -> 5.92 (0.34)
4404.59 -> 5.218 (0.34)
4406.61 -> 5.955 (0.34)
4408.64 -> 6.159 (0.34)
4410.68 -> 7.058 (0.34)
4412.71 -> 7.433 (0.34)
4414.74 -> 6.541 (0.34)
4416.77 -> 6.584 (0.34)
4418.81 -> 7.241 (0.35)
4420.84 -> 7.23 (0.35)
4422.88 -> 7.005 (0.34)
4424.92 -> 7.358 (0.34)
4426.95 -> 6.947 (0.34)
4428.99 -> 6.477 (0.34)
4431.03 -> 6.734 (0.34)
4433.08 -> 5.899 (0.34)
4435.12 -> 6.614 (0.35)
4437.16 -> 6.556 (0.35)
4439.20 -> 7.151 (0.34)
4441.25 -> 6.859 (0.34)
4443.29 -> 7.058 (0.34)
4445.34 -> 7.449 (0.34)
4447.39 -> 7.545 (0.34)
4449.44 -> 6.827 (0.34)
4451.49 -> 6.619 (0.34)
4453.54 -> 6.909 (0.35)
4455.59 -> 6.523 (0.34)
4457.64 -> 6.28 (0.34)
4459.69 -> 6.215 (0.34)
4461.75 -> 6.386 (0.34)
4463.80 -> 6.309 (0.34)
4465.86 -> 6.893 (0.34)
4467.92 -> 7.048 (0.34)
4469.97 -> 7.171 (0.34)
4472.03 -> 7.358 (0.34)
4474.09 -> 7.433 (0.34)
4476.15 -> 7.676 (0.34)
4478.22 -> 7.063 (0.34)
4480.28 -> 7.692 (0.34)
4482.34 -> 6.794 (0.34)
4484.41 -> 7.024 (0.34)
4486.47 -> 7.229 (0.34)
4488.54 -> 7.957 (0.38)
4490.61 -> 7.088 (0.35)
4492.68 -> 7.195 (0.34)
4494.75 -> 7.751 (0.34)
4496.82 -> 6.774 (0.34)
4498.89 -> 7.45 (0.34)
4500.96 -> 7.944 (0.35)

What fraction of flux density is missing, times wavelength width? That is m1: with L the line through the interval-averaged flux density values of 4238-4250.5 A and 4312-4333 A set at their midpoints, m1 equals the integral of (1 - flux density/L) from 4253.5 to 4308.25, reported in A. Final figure 6.3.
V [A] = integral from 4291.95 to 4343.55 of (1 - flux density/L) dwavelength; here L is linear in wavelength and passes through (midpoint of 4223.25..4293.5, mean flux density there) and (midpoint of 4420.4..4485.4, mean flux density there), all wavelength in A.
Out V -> 4.5 A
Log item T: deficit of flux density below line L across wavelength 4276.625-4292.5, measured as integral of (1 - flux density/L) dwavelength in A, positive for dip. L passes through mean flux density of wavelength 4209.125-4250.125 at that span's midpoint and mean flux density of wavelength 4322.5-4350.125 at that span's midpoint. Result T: 0.9 A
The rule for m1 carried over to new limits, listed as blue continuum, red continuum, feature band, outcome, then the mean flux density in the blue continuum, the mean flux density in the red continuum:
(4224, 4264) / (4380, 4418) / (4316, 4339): -1.7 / 5.32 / 6.09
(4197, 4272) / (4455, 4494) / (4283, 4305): 3.7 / 5.36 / 7.03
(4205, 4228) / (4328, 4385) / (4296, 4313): 5.1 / 5.33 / 6.16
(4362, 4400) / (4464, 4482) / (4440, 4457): -0.1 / 6.12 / 7.23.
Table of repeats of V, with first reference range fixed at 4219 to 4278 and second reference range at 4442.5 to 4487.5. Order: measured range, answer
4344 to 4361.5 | -0.27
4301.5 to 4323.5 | 3.22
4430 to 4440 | 0.26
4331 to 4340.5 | -0.35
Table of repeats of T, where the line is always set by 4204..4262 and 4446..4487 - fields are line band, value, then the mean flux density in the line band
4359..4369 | -0.45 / 6.53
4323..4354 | 0.56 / 5.97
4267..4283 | 1.30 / 5.19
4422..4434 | -0.09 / 6.74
